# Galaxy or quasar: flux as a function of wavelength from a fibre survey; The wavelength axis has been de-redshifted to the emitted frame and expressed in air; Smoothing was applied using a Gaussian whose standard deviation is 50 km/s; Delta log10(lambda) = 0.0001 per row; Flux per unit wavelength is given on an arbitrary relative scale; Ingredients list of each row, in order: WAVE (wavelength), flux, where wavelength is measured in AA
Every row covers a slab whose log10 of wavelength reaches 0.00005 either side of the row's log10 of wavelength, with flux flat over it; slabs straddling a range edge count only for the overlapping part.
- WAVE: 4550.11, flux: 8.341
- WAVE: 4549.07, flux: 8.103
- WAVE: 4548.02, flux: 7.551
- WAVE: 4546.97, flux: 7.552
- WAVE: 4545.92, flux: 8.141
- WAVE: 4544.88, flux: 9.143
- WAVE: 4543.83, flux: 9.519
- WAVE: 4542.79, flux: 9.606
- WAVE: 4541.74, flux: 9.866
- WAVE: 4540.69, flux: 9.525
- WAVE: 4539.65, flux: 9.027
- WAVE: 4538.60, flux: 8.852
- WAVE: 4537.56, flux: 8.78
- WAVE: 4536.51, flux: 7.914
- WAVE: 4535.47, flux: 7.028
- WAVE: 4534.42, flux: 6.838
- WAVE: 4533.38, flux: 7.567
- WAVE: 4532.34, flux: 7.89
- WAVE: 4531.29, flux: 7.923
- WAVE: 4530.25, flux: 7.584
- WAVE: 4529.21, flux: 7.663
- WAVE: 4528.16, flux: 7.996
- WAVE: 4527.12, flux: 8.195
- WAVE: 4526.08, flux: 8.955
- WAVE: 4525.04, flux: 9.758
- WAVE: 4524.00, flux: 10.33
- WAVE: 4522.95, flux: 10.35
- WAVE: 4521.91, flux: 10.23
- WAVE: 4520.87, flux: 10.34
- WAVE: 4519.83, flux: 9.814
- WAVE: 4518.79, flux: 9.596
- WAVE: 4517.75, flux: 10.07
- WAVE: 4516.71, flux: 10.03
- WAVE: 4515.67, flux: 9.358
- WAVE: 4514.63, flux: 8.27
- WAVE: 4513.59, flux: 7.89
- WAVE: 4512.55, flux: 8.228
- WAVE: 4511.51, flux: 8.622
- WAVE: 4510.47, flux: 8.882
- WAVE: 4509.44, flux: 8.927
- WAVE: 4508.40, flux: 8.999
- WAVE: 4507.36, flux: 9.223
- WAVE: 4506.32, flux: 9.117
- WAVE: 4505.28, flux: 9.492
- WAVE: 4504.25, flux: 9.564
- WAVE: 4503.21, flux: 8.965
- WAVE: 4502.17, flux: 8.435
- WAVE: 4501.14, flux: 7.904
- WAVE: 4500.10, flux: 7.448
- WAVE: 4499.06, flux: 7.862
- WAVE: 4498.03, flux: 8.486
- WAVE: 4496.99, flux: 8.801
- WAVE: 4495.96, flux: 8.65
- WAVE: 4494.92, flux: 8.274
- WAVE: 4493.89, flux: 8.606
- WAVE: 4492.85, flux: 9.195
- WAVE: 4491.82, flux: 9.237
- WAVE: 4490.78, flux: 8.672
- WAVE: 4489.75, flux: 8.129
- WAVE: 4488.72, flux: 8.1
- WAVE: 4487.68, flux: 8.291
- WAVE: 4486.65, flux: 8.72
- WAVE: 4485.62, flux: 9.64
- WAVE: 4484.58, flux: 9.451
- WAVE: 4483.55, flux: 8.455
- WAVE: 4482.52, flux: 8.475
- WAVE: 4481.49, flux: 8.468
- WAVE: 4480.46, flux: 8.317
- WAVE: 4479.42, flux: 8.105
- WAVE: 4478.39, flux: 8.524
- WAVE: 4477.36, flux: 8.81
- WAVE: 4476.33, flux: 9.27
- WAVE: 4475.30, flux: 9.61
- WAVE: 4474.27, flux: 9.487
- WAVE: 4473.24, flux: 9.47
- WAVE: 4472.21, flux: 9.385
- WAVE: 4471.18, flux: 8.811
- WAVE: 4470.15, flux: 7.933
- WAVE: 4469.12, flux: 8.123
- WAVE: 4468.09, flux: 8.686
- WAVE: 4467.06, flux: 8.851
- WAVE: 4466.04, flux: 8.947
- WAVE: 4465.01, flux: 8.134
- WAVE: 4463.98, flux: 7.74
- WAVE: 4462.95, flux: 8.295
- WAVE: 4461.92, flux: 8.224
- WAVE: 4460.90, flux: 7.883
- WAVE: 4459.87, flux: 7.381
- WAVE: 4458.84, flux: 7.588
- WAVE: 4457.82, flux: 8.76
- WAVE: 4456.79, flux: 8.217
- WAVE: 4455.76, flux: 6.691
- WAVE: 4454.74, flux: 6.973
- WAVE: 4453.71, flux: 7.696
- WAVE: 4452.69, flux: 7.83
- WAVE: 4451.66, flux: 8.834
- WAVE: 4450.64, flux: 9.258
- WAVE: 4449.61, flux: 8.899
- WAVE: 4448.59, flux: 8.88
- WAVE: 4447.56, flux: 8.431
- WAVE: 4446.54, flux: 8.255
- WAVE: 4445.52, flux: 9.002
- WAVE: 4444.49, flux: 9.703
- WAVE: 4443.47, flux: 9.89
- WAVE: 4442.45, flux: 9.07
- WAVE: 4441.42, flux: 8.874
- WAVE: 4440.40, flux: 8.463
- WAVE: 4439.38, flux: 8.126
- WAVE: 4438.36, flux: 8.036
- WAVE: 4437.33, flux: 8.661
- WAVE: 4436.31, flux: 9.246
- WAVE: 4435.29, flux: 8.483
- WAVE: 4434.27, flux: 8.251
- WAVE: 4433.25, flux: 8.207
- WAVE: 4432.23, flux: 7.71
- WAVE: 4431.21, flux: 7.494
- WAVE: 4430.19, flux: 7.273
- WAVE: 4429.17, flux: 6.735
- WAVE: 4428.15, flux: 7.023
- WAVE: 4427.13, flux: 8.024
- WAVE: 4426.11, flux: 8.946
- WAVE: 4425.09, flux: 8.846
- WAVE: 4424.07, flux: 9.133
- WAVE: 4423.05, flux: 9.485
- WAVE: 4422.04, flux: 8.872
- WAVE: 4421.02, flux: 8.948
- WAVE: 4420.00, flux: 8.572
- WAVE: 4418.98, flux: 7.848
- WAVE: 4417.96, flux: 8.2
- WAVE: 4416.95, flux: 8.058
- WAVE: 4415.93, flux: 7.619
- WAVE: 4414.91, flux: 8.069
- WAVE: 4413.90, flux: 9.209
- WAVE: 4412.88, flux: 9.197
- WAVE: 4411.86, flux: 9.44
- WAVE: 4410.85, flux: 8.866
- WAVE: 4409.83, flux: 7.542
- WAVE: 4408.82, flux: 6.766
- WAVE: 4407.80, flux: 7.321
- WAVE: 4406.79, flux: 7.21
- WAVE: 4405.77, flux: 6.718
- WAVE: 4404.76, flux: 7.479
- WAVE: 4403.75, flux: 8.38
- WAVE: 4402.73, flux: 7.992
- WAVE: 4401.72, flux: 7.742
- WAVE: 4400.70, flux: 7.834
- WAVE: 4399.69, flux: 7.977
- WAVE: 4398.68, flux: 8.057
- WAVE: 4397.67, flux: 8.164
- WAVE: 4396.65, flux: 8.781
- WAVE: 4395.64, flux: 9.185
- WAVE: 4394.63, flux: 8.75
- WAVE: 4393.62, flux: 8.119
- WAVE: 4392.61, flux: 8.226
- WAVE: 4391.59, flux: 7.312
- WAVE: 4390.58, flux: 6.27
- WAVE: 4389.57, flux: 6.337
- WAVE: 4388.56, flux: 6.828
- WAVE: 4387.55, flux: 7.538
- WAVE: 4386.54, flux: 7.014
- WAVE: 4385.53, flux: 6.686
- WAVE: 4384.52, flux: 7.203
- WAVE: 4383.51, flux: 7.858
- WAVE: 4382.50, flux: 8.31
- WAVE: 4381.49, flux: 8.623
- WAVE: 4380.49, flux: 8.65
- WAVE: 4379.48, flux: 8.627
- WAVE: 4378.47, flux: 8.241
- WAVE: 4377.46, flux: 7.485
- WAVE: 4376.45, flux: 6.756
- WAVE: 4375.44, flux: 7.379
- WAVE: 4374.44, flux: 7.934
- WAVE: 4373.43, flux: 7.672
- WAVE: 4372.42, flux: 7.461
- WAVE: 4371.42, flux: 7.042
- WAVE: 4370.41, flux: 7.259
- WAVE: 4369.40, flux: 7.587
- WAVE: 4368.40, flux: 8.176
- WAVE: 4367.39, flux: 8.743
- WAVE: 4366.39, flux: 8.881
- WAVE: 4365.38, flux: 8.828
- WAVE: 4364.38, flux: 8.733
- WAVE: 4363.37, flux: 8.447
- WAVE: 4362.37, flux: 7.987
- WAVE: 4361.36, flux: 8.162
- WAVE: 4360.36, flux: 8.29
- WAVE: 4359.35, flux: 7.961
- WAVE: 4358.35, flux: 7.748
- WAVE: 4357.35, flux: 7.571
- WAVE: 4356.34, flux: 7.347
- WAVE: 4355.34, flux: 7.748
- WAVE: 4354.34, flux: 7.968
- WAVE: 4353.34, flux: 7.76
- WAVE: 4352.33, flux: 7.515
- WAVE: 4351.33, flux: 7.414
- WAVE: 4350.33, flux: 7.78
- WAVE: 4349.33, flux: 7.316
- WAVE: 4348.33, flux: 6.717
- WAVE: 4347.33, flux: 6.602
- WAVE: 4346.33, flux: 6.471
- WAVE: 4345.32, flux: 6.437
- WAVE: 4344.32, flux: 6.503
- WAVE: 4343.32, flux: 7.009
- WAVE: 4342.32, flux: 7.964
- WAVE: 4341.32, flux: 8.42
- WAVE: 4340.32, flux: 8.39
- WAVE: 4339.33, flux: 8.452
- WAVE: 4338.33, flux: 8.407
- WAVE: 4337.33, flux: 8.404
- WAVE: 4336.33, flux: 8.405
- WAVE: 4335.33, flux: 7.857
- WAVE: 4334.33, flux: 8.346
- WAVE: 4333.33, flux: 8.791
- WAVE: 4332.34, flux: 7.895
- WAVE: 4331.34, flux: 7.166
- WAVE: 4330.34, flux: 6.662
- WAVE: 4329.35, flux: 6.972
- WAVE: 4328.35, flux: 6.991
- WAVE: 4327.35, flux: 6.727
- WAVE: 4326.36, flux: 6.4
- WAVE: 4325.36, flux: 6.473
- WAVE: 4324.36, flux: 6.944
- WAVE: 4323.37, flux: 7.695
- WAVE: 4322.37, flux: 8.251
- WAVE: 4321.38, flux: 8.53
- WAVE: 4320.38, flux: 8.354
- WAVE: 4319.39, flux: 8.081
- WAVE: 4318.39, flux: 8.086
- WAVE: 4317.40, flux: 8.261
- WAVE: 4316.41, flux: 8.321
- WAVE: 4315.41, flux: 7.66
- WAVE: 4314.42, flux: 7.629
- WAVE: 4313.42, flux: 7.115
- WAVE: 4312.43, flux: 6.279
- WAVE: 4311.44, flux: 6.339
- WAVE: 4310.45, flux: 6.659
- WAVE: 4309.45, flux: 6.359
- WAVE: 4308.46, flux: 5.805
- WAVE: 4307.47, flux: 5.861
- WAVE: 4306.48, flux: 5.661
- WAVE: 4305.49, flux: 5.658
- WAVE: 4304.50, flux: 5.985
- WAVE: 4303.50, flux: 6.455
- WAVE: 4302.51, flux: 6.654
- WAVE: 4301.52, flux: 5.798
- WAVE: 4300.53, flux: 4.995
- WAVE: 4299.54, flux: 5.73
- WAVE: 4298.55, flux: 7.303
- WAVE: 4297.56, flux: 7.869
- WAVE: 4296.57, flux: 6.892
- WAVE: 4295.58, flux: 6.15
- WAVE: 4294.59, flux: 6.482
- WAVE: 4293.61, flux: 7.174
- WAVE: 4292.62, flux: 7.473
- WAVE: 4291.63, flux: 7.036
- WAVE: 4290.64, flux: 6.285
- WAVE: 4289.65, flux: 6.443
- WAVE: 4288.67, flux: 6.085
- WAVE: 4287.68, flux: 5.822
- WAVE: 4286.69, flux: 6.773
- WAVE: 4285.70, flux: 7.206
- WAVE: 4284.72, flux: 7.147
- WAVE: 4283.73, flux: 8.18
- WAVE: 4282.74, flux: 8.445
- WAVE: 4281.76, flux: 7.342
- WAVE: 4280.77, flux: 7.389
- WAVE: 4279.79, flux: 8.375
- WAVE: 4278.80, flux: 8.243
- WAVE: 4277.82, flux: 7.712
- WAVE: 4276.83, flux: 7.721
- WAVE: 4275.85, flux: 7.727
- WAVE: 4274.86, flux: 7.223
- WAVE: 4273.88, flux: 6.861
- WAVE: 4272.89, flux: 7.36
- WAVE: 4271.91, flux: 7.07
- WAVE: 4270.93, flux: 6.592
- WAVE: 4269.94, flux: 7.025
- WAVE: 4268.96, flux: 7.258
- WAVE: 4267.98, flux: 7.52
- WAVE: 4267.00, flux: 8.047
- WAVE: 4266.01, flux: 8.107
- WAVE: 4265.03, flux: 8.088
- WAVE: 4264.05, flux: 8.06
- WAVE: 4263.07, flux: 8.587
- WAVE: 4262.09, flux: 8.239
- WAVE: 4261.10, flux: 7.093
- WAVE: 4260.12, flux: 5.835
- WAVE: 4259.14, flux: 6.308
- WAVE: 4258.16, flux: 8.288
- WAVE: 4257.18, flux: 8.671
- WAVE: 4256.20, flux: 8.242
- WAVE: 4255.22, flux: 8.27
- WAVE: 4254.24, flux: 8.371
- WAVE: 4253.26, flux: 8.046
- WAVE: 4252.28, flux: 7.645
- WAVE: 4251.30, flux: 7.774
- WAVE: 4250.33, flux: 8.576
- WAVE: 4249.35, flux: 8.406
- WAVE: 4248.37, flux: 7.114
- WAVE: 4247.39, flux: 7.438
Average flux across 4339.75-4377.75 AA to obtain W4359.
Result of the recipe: 7.67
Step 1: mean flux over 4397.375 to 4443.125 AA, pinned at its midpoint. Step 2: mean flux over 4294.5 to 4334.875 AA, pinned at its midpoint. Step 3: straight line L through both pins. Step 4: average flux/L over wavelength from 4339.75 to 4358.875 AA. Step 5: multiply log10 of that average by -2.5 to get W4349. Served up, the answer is 0.00 mag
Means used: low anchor 6.99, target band 7.41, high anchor 8.19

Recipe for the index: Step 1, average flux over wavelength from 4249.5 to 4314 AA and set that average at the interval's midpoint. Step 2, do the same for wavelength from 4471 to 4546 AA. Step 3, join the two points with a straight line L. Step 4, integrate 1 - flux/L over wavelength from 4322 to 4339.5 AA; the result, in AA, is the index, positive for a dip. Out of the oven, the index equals -0.2 AA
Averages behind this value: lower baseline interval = 7.14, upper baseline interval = 8.81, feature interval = 7.58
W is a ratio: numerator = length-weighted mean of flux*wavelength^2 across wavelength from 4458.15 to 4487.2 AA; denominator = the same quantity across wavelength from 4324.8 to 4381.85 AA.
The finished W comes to 1.2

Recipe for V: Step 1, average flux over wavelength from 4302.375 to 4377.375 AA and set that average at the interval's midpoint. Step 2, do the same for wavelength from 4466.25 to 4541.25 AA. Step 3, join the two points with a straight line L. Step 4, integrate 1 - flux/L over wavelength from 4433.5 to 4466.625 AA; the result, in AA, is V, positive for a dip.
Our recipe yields -0.2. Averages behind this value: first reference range 7.48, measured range 8.4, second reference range 8.76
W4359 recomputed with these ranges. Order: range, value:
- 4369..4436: 7.93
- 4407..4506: 8.47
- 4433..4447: 8.75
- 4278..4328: 6.98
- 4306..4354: 7.38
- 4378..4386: 8.03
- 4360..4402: 7.88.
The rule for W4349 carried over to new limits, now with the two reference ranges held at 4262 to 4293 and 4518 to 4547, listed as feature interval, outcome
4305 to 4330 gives 0.08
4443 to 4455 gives -0.04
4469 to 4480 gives -0.05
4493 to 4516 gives 0.00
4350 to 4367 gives -0.02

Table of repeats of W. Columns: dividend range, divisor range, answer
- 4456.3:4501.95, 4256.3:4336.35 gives 1.29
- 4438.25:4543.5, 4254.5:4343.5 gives 1.30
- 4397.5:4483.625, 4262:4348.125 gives 1.23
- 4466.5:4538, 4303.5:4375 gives 1.25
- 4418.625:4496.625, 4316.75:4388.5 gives 1.15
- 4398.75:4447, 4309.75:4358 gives 1.15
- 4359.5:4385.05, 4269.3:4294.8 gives 1.16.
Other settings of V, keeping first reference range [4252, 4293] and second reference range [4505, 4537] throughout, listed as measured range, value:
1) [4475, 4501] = 0.06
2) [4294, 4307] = 2.29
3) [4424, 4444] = 0.08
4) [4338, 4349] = 0.67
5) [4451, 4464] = 0.91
